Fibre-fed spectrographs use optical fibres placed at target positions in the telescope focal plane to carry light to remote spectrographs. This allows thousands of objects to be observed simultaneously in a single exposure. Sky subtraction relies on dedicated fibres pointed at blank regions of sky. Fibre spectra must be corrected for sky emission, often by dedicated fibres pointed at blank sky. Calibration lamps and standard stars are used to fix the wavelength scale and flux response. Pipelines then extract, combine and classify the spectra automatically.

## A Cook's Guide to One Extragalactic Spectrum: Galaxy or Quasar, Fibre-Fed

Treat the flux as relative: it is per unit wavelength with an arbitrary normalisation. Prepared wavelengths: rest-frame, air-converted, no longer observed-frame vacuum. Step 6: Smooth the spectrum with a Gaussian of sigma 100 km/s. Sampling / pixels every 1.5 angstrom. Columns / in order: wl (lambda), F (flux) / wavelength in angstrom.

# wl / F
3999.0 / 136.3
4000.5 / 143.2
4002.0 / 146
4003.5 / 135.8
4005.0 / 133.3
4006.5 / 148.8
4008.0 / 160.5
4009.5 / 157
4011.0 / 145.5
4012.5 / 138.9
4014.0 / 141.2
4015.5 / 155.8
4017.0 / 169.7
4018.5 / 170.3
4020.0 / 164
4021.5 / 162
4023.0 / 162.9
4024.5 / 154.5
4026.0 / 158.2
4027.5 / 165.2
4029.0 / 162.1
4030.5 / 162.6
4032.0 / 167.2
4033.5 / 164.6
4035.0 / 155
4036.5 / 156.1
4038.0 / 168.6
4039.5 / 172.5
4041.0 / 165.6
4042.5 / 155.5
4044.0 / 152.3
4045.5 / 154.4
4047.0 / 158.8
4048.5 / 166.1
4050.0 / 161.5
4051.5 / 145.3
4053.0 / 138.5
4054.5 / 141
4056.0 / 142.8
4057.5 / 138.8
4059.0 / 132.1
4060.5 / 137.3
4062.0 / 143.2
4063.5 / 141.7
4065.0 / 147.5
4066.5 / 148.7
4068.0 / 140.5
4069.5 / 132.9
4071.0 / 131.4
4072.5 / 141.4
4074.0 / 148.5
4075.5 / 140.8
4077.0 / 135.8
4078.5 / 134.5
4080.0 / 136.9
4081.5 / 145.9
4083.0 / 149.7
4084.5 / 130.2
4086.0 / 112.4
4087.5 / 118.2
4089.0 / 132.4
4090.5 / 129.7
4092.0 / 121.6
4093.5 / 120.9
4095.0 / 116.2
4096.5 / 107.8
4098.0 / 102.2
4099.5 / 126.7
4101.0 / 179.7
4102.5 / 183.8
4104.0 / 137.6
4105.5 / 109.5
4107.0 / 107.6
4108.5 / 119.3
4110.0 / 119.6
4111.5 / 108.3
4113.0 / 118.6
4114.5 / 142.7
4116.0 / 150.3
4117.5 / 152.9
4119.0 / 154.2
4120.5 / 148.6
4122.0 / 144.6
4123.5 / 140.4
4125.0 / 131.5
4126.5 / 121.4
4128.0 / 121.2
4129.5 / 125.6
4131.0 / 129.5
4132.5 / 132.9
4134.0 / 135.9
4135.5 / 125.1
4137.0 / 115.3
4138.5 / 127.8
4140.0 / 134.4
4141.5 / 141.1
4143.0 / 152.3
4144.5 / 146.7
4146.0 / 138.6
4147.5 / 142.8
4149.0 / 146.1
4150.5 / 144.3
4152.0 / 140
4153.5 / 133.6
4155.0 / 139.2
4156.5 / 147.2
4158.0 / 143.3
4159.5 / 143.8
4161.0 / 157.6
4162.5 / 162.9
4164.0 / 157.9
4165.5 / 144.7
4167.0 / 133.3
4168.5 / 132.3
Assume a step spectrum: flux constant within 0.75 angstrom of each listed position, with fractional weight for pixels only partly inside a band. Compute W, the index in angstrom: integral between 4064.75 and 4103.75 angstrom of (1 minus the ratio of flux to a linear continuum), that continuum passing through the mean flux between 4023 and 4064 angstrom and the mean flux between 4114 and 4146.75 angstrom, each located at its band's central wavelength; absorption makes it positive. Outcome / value 3.0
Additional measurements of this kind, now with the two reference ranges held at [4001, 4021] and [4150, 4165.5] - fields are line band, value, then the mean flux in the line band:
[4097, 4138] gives 4.3 angstrom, 133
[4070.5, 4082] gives 0.8 angstrom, 139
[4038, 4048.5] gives -0.7 angstrom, 161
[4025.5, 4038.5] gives -1.0 angstrom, 162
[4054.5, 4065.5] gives 0.7 angstrom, 140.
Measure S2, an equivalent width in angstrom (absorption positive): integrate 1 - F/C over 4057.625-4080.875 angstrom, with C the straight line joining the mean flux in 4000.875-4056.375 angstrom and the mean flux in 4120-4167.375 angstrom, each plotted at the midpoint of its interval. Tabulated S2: 1.6 angstrom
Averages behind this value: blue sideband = 156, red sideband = 139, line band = 140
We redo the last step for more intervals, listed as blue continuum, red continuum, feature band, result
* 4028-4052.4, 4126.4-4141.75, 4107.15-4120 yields 0.3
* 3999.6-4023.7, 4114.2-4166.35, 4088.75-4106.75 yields 1.8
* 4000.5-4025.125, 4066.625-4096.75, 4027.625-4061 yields -2.7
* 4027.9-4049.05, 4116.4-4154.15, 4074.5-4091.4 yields 1.9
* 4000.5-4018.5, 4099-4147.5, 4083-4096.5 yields 1.5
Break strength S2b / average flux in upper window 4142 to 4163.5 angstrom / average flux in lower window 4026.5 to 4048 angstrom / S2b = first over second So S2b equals 0.9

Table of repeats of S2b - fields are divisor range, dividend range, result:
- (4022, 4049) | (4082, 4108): 0.80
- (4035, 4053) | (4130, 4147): 0.85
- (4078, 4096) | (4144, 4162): 1.12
